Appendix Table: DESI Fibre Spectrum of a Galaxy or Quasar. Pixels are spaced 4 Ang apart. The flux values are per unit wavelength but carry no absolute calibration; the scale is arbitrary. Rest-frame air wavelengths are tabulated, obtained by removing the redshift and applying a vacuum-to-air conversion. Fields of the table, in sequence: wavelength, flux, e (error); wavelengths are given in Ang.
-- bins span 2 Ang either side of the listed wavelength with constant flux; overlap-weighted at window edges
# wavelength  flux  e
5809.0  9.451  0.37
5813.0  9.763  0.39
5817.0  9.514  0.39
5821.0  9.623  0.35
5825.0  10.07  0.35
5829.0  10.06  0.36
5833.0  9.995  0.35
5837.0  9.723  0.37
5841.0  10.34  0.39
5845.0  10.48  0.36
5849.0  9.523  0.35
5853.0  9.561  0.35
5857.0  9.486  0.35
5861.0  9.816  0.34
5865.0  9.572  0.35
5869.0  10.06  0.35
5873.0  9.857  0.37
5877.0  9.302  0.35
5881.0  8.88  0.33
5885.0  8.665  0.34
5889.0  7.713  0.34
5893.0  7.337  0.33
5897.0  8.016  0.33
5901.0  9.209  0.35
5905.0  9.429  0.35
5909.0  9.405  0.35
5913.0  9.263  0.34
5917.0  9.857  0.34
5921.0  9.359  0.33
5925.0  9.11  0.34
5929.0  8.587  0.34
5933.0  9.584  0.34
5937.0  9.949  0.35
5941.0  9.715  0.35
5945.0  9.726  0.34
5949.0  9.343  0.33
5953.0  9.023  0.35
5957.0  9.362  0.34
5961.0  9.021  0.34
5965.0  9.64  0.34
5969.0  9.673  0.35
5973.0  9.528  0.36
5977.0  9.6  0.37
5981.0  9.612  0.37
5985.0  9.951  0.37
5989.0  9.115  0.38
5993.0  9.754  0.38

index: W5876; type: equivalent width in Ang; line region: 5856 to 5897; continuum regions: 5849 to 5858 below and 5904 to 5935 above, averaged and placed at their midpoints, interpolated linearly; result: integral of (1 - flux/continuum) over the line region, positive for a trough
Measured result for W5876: 2.0 Ang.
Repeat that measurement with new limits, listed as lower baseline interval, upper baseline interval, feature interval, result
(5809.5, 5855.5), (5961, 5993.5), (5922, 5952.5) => 0.75 Ang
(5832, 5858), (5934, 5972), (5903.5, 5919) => 0.25 Ang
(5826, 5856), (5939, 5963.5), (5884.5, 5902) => 2.86 Ang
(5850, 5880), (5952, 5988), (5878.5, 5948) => 3.73 Ang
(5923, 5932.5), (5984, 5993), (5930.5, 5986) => -1.72 Ang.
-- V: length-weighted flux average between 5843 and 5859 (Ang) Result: 9.76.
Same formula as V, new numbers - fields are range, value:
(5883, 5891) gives 8.19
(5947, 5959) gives 9.24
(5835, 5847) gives 10.2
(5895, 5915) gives 9.06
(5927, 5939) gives 9.37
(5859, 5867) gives 9.69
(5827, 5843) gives 10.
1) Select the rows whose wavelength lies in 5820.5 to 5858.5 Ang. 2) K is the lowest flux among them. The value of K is 9.486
